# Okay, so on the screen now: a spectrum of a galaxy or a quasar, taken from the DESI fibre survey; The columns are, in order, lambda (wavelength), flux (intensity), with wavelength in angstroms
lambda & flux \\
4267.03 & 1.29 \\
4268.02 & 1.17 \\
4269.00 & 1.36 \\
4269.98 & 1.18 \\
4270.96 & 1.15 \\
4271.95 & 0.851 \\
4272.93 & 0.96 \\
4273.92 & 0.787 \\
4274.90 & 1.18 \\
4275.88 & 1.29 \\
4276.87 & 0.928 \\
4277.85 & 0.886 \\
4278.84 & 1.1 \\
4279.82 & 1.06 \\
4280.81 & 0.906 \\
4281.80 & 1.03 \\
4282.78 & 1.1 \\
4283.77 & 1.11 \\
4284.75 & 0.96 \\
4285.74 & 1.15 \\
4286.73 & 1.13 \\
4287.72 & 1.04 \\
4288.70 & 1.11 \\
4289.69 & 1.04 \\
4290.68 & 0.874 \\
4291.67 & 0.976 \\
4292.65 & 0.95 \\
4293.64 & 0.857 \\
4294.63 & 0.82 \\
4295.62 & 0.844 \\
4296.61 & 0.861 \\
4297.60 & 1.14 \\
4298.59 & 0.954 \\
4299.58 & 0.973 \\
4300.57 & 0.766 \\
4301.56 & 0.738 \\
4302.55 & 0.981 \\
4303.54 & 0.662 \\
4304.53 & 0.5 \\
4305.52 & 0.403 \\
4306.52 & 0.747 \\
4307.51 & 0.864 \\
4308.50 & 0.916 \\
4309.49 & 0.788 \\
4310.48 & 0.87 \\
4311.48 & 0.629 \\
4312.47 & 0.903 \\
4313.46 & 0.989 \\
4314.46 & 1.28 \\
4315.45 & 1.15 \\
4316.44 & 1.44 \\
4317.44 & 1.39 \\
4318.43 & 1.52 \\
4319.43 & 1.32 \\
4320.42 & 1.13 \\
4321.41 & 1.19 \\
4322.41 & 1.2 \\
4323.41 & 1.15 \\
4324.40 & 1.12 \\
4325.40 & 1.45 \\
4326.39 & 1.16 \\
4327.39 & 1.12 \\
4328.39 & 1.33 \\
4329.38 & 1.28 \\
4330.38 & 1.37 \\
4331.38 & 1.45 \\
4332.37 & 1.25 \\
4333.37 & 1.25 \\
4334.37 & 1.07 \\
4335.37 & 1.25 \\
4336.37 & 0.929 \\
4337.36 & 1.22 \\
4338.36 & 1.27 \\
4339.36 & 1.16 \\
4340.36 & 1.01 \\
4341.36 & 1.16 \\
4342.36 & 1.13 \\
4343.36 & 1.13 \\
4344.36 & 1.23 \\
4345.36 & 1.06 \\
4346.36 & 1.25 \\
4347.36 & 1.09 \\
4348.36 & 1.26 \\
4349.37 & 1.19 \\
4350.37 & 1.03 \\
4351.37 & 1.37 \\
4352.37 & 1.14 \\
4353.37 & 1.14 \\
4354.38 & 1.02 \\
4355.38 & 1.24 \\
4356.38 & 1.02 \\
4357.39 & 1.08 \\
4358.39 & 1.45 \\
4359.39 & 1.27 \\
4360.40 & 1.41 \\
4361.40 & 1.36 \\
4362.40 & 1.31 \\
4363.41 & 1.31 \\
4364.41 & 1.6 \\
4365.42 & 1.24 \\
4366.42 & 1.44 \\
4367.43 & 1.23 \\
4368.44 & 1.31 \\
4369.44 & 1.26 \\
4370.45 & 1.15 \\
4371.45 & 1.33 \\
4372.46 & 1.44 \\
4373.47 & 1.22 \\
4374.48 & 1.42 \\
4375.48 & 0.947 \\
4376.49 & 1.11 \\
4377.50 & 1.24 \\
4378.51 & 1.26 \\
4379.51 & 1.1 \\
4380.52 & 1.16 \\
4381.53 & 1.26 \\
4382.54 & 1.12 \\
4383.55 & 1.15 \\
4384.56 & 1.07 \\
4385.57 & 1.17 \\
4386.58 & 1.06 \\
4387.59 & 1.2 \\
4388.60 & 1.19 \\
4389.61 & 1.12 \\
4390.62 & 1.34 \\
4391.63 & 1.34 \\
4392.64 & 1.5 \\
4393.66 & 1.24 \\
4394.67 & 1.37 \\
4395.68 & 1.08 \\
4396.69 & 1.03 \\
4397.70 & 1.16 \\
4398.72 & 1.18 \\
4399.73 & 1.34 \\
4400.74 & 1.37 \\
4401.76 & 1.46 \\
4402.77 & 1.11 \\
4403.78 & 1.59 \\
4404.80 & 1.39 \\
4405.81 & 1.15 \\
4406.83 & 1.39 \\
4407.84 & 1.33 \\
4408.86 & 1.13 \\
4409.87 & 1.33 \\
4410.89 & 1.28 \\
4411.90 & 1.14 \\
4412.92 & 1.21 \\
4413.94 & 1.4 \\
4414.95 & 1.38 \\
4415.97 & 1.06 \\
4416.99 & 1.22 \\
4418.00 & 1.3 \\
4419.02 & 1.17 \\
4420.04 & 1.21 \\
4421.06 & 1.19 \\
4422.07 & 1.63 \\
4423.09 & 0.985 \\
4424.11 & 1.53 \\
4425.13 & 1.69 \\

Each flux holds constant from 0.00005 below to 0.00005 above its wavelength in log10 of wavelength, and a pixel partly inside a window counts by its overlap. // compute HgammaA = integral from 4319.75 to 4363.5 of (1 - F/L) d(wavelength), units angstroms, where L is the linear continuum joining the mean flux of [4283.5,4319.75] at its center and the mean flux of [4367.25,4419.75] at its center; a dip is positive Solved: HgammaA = -5.0 angstroms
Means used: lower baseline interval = 0.961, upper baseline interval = 1.24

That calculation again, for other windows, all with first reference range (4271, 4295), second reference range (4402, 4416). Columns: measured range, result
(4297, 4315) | 3.72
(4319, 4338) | -1.96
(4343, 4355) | -0.06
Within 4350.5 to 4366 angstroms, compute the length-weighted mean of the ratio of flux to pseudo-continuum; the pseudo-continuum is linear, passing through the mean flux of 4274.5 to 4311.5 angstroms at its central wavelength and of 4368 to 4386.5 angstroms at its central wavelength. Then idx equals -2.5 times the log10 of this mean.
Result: -0.11 mag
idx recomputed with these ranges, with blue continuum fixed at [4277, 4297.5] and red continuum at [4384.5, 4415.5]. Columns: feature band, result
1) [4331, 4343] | -0.06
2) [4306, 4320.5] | 0.00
